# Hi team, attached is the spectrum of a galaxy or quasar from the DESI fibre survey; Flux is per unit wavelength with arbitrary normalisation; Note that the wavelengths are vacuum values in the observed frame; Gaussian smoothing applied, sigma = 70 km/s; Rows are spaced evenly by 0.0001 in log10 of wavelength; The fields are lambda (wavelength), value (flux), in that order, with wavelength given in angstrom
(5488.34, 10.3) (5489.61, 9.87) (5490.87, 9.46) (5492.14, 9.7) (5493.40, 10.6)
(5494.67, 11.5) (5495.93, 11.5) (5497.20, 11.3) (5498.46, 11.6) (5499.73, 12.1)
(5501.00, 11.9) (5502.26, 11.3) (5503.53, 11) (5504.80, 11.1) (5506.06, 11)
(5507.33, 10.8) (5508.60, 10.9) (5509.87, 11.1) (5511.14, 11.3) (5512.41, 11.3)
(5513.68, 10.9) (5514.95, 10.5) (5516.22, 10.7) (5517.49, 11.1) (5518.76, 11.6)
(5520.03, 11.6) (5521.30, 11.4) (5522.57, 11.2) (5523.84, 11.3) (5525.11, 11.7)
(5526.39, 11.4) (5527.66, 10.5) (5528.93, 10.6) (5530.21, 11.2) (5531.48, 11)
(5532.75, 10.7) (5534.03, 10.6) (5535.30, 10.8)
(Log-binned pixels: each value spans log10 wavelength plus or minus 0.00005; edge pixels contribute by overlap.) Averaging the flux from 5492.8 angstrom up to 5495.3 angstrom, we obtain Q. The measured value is 11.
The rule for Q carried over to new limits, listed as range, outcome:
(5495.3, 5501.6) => 11.7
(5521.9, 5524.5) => 11.3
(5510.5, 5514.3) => 11.2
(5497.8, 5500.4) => 11.8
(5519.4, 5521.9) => 11.5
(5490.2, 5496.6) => 10.6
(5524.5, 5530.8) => 11.1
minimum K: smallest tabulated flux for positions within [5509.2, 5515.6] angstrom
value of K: 10.5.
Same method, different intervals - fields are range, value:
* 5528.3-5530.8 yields 10.6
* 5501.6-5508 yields 10.8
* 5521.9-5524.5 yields 11.2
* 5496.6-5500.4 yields 11.3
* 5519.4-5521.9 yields 11.4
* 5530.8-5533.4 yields 10.7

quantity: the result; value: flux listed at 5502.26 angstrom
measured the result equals 11.3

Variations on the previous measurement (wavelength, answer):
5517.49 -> 11.1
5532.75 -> 10.7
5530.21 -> 11.2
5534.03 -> 10.6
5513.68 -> 10.9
